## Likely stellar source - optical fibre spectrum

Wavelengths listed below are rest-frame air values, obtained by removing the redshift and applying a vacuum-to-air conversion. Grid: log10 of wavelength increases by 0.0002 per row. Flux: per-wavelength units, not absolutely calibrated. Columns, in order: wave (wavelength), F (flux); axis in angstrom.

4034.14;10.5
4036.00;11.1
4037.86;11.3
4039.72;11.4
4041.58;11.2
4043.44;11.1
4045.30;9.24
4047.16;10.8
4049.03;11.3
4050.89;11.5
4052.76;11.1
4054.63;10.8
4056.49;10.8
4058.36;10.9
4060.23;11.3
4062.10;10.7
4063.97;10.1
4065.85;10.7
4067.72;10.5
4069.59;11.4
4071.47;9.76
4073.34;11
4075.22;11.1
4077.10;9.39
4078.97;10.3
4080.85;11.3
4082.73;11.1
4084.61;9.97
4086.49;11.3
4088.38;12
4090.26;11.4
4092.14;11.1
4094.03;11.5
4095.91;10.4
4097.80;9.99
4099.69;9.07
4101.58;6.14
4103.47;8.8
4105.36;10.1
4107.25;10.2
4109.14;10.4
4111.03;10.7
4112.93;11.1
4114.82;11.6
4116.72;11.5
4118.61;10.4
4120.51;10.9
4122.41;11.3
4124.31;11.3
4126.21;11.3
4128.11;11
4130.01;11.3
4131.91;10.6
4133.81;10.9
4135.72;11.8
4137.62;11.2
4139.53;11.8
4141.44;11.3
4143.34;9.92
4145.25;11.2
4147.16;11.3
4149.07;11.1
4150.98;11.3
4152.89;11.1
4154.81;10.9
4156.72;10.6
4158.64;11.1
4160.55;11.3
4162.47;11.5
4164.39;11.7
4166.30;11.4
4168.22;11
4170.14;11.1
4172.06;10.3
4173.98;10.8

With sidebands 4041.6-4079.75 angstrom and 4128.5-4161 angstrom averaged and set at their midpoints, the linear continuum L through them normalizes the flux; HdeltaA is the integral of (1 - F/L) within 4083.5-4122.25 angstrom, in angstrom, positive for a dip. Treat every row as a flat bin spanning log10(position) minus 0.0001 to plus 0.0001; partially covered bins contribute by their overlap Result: 1.6 angstrom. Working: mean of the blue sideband 10.7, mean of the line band 10.4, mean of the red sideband 11.1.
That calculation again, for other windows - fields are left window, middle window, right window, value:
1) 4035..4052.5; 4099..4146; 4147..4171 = 2.04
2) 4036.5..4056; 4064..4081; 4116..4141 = 0.76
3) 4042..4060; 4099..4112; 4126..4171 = 1.98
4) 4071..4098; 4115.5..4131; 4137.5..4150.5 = -0.17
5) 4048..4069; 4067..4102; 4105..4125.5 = 1.18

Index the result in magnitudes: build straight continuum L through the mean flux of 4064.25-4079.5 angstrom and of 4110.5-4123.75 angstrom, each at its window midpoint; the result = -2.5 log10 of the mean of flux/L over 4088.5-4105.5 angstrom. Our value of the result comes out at 0.09 mag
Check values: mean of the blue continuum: 10.5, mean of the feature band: 9.92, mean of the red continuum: 11.1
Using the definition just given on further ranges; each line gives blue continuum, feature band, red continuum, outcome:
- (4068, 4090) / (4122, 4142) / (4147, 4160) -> -0.027 mag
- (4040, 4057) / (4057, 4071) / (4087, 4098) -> 0.022 mag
